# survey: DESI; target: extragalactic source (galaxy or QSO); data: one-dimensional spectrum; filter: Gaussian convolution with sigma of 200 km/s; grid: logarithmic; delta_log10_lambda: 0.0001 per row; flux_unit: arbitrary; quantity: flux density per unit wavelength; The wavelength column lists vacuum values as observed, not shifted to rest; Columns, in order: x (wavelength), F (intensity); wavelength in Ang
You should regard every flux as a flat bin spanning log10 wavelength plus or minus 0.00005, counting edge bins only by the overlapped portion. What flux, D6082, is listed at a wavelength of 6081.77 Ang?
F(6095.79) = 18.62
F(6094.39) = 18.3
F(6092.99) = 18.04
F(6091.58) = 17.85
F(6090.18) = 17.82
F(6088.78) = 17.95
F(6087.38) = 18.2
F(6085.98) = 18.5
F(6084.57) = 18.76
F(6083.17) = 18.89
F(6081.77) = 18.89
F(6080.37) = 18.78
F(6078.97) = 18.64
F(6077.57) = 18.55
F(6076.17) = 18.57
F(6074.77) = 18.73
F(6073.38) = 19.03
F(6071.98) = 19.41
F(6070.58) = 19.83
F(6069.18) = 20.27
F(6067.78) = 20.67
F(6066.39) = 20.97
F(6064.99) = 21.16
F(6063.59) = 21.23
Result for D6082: 18.89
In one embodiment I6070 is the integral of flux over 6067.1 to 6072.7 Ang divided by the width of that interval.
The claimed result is 20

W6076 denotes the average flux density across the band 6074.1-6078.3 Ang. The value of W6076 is 18.6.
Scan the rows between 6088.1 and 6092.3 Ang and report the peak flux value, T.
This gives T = 17.95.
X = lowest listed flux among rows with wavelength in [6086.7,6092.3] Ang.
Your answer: 17.82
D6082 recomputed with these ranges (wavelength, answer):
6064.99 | 21.16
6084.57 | 18.76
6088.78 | 17.95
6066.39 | 20.97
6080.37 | 18.78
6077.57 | 18.55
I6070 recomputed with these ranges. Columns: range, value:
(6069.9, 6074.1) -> 19.4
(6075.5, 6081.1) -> 18.6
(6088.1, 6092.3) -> 17.9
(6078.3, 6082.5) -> 18.8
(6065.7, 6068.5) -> 20.8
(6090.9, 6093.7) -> 17.9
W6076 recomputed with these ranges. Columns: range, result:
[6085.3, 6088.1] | 18.4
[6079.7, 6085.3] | 18.8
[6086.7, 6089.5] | 18.1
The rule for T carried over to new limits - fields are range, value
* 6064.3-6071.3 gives 21.16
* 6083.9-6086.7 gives 18.76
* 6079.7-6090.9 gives 18.89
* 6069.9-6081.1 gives 19.83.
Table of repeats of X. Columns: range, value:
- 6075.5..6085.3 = 18.55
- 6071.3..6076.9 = 18.57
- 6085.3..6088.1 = 18.2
